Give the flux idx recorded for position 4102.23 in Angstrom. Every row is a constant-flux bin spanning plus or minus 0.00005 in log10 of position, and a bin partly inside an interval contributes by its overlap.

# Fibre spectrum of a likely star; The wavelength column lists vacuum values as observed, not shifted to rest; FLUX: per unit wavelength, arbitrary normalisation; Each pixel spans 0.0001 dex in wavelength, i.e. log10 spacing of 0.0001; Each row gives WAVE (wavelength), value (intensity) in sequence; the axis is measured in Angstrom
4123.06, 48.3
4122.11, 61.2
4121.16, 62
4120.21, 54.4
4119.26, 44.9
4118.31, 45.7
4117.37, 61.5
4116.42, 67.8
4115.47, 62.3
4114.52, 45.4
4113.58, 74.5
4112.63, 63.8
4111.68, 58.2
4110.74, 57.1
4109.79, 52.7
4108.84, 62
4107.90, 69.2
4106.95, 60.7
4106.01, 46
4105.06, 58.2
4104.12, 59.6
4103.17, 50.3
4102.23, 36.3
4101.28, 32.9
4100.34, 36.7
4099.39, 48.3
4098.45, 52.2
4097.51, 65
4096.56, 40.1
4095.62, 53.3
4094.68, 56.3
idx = 36.3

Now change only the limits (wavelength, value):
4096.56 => 40.1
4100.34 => 36.7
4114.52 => 45.4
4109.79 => 52.7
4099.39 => 48.3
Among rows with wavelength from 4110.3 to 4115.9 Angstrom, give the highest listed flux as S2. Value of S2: 74.5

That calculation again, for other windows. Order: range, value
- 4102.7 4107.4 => 60.7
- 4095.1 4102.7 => 65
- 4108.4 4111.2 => 62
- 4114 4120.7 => 67.8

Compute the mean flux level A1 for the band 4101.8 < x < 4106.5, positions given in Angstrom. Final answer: 50.3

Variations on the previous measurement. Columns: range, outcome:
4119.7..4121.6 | 57.8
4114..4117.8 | 59.4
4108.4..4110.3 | 57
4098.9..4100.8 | 42.6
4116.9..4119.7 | 50.9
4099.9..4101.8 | 34.8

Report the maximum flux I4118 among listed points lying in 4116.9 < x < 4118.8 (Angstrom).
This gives 61.5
